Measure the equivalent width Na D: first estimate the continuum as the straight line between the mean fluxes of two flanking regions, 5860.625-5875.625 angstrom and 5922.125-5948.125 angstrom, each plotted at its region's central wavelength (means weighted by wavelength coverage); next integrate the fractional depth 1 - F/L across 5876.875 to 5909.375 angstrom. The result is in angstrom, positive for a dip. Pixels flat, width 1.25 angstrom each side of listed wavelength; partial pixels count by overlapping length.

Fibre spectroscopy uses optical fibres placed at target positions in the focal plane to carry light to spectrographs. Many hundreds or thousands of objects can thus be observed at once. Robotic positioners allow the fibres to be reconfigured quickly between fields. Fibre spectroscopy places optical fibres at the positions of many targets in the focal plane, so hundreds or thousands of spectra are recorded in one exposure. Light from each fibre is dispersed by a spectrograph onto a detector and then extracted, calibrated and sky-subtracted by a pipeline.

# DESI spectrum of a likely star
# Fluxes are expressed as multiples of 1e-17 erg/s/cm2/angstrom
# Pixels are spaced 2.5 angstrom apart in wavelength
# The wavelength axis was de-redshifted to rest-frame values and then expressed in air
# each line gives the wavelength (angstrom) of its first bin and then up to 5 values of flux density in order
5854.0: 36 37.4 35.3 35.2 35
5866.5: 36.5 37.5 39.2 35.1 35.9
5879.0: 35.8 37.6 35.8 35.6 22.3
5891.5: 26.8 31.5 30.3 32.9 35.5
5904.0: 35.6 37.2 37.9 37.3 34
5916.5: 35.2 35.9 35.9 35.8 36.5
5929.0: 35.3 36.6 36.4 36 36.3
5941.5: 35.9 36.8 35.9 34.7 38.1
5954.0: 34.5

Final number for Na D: 2.6 angstrom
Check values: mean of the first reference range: 36.4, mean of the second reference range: 36.1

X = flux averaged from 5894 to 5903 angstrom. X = 32.8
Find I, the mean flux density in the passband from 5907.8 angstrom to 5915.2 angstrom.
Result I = 36.4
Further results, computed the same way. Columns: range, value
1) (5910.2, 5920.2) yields 35.6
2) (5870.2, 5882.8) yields 36.7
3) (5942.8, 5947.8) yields 36.3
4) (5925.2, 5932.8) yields 36.1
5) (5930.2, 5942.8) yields 36.2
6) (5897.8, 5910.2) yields 35.8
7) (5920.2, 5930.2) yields 35.9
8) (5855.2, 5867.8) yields 35.9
